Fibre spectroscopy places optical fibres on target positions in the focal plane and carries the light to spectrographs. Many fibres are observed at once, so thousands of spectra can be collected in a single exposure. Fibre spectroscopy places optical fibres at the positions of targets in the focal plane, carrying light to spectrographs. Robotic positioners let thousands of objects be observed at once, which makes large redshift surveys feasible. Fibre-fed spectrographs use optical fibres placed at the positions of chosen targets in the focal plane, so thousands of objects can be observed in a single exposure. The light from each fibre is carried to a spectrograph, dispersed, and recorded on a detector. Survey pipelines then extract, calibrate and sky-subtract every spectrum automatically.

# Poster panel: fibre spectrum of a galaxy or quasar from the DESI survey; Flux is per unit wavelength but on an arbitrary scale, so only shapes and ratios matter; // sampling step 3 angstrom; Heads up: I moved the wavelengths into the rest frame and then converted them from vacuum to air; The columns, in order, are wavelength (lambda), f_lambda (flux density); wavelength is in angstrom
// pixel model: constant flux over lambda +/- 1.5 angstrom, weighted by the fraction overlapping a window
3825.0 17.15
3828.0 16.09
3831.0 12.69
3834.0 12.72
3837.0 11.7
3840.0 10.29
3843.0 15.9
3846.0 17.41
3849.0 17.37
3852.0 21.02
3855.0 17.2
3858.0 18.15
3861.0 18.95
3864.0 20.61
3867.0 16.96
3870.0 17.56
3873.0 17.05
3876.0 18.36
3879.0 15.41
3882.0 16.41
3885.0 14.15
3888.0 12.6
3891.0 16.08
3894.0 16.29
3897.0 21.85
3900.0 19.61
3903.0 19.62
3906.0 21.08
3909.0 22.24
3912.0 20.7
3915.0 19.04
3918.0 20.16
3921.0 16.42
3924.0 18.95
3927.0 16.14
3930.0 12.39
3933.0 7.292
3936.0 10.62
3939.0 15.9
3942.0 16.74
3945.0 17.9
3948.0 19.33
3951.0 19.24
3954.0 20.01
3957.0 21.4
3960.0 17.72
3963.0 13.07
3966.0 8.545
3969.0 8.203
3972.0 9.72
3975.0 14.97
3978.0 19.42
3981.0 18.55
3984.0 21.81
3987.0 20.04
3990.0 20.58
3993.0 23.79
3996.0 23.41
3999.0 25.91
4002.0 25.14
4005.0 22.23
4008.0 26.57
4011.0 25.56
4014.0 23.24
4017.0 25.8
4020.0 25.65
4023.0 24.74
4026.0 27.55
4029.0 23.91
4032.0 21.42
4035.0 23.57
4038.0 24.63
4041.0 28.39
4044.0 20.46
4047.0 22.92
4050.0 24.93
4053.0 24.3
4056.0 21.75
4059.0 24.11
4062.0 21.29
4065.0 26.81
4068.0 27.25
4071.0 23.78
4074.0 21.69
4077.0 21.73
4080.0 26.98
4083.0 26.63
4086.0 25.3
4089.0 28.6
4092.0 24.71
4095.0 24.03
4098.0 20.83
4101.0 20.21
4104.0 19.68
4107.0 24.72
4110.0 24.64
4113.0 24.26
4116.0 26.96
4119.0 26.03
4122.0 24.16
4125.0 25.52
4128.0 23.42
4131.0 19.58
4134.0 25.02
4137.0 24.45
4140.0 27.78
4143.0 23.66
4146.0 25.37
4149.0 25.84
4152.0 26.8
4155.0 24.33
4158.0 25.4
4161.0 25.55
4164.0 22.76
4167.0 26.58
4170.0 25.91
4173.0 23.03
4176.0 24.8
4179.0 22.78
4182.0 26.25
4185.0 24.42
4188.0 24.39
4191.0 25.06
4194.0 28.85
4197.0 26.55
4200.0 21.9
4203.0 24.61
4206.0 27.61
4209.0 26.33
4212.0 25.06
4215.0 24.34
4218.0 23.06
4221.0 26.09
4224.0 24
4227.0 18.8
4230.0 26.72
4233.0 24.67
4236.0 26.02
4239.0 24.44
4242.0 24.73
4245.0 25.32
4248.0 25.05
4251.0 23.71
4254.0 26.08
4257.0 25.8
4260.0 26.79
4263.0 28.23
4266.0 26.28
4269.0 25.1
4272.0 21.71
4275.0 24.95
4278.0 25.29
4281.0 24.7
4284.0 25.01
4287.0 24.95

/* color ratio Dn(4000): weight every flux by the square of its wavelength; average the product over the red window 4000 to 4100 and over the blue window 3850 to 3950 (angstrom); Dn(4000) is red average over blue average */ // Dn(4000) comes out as 1.52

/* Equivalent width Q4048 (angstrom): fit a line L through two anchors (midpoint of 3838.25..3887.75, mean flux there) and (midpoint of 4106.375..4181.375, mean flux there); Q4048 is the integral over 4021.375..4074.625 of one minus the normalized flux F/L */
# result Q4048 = -4.9 angstrom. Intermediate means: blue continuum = 16.9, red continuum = 24.8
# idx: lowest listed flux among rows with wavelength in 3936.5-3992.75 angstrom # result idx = 8.203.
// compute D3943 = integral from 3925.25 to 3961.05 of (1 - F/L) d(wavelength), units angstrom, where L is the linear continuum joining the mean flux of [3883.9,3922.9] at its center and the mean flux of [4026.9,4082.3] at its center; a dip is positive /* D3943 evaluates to 6.75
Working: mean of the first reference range 18.5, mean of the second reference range 24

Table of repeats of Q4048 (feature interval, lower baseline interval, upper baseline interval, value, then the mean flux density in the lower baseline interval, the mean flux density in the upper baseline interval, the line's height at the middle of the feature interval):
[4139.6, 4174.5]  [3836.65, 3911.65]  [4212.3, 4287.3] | -3.2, 17.5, 24.9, 23.1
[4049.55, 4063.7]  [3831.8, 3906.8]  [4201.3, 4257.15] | -1.5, 16.9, 24.8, 21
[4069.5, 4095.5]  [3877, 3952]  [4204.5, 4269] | -4.3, 17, 25.2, 21.3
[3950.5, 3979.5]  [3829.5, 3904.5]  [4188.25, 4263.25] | 5.9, 16.6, 25.1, 19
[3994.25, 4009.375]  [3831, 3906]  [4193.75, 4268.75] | -3.6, 16.8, 25.2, 19.9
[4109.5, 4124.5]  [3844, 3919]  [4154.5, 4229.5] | -1.3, 18.2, 24.8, 23.2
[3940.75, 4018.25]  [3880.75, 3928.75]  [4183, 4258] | 1.1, 18.2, 24.9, 19.8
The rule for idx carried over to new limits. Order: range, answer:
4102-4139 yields 19.58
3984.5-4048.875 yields 20.04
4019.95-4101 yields 20.21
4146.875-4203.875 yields 21.9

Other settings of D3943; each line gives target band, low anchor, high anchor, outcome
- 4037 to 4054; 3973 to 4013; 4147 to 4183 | -1.0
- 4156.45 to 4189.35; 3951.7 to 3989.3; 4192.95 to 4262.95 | -2.1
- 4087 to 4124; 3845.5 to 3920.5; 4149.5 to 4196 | -0.9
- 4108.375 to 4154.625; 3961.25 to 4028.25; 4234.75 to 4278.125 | -3.6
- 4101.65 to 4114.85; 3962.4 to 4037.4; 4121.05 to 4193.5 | 0.2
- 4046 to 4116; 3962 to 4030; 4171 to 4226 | -4.7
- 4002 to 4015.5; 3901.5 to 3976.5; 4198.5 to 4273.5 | -4.5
